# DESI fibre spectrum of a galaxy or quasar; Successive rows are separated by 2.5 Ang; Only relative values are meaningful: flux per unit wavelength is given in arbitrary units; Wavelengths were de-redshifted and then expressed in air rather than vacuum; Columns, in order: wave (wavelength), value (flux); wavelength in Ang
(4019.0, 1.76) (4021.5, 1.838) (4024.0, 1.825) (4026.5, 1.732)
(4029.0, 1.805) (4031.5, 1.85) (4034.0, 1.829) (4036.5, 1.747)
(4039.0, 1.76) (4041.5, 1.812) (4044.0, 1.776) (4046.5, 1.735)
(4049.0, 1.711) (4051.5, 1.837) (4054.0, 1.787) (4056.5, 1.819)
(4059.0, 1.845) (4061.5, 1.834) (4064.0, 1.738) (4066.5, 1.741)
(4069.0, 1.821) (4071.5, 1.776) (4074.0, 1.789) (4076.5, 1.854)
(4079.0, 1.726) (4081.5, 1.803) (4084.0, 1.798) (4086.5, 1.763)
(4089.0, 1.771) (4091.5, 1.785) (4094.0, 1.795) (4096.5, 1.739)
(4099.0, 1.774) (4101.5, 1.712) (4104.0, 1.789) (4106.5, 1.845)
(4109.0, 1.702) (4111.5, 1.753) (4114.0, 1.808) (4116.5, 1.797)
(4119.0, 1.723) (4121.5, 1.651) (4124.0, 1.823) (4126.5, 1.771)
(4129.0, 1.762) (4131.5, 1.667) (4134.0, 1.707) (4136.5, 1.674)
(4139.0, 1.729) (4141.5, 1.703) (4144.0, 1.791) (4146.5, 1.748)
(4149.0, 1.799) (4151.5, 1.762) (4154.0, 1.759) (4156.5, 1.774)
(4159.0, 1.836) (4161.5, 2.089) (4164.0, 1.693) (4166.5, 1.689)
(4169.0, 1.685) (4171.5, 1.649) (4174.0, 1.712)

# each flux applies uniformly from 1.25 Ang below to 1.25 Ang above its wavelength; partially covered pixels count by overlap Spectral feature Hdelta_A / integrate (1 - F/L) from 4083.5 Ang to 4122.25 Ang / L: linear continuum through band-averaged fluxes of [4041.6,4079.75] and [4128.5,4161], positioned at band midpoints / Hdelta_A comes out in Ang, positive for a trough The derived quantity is 0.2 Ang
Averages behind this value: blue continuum 1.79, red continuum 1.75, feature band 1.76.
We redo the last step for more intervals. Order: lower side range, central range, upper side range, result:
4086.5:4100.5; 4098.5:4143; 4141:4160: 0.7 Ang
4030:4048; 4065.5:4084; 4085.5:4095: -0.1 Ang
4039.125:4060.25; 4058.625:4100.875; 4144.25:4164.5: 0.3 Ang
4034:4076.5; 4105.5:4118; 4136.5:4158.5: -0.1 Ang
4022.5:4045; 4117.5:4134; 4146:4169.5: 0.5 Ang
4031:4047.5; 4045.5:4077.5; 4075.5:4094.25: -0.1 Ang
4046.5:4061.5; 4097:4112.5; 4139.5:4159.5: 0.2 Ang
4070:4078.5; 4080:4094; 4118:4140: 0.0 Ang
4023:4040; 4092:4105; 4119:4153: 0.0 Ang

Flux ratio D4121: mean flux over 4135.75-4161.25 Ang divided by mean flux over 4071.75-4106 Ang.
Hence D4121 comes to 1.00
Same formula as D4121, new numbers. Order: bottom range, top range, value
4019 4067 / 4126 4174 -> 0.98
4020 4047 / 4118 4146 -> 0.96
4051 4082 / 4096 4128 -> 0.98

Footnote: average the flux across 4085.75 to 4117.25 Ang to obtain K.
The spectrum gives 1.77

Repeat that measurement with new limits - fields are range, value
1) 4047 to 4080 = 1.79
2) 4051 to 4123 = 1.78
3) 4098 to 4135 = 1.75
